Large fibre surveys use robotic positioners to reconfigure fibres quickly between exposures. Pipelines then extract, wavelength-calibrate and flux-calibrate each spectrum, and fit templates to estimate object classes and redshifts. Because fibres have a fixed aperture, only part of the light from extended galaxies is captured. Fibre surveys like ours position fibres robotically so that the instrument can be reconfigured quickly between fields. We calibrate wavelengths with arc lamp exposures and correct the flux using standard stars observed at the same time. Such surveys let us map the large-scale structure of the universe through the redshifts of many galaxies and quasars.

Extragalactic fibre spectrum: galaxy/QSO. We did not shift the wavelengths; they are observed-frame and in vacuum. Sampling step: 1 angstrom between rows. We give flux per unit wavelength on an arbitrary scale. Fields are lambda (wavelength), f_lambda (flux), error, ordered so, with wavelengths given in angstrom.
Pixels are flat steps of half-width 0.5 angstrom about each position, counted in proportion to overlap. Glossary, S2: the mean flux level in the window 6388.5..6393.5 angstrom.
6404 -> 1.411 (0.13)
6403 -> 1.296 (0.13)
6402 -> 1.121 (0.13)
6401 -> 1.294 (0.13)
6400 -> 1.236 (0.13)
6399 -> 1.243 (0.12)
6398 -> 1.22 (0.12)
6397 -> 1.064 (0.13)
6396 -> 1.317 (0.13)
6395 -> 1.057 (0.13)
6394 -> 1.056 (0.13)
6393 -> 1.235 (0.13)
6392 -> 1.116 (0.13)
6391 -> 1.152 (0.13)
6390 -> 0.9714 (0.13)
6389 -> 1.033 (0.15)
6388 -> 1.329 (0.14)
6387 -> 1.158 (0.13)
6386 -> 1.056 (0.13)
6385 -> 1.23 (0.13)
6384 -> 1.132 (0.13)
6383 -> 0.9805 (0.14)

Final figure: 1.1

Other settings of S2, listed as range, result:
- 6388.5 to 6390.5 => 1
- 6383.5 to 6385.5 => 1.18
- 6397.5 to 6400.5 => 1.23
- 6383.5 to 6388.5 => 1.18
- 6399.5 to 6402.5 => 1.22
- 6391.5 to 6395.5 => 1.12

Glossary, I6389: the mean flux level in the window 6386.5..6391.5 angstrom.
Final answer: 1.13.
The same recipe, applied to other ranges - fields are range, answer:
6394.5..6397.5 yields 1.15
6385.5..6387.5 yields 1.11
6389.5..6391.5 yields 1.06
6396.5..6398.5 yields 1.14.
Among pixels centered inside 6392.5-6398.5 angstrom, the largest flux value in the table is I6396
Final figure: 1.317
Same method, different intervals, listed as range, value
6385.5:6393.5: 1.329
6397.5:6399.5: 1.243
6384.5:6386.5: 1.23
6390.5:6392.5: 1.152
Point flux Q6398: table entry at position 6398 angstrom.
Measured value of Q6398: 1.22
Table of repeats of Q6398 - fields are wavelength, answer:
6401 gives 1.294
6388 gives 1.329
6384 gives 1.132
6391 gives 1.152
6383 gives 0.9805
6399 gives 1.243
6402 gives 1.121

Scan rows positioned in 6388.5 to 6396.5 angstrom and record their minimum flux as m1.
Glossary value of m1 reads 0.9714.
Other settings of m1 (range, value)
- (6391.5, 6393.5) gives 1.116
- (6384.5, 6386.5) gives 1.056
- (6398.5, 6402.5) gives 1.121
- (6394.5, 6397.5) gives 1.057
